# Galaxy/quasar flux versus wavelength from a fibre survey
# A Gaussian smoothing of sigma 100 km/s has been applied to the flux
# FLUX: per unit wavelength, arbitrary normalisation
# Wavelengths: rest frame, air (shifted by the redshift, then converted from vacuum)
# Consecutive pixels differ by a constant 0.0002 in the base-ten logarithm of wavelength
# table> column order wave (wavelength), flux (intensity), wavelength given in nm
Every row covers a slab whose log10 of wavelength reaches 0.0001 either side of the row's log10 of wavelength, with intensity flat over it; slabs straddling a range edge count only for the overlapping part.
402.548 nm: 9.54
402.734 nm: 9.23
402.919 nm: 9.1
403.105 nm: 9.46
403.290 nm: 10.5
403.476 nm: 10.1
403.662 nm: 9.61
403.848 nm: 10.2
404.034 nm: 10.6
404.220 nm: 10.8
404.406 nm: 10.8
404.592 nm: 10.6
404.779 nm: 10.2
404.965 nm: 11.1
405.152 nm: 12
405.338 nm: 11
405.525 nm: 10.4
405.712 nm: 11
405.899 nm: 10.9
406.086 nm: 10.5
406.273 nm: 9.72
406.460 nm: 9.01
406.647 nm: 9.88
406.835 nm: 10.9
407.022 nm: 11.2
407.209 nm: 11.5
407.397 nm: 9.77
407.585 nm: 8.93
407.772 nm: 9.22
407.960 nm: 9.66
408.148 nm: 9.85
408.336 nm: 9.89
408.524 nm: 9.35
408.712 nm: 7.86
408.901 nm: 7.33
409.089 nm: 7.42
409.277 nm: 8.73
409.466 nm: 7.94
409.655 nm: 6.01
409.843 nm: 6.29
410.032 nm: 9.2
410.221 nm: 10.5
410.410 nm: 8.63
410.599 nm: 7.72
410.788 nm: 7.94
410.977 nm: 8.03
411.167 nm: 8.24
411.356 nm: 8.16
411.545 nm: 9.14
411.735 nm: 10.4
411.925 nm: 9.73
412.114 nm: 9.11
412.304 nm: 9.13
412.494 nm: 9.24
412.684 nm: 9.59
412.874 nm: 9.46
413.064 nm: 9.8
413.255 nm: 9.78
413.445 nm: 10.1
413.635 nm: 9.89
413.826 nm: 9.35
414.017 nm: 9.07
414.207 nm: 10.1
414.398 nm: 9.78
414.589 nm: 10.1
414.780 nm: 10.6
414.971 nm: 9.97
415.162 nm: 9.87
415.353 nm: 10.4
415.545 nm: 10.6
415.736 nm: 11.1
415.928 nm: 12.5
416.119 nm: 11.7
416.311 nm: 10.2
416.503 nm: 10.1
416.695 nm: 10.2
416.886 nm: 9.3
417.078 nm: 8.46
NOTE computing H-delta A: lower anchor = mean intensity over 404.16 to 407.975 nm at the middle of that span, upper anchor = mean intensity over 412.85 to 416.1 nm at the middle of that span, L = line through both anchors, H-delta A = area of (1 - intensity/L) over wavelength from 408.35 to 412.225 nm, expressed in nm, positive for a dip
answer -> 0.71 nm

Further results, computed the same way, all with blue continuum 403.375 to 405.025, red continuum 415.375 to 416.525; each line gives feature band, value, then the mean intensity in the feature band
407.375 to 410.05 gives 0.558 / 8.44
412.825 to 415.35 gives 0.250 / 9.86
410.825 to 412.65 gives 0.307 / 9.01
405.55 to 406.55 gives 0.027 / 10.2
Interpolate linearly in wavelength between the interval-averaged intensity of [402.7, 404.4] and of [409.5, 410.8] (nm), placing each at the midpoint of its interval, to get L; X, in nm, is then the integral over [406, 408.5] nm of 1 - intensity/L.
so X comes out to -0.30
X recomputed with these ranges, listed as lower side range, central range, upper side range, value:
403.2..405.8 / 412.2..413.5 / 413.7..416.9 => 0.10 nm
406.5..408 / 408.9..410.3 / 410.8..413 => 0.24 nm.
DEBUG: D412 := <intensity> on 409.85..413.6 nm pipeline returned 9.1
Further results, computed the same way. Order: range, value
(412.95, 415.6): 9.94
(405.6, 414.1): 9.22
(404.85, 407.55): 10.6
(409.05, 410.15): 7.67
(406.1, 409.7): 9.24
